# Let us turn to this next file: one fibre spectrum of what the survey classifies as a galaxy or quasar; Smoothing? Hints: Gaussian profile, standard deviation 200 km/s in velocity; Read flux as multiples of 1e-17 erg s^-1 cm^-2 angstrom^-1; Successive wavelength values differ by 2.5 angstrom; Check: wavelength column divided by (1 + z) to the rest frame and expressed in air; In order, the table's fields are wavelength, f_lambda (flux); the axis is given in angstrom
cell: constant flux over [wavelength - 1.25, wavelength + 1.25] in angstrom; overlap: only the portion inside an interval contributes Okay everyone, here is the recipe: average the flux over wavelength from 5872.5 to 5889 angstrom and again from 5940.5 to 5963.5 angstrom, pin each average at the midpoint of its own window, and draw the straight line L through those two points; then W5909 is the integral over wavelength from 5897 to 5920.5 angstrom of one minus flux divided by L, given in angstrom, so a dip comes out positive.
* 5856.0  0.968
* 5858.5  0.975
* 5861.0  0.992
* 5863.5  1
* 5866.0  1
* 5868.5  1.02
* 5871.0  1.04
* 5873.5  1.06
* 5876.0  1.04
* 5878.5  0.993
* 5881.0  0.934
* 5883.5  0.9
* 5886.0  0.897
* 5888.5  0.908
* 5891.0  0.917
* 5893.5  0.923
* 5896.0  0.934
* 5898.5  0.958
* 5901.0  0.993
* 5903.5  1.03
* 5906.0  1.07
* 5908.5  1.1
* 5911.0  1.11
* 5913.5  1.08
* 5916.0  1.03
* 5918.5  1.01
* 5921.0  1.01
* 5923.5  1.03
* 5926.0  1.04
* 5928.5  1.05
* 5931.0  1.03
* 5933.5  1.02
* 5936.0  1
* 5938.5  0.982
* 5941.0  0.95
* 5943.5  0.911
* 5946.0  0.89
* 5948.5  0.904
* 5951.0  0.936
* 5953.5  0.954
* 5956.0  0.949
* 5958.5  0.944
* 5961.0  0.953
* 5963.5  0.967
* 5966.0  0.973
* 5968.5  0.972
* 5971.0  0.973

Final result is -2.2 angstrom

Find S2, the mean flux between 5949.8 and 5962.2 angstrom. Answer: 0.947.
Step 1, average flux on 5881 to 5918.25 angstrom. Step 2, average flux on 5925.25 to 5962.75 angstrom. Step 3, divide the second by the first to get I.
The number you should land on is 0.98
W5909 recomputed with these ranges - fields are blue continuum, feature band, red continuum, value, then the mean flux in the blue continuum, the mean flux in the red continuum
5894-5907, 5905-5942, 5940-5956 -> -2.9 angstrom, 0.991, 0.926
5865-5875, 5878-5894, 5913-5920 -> 1.7 angstrom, 1.03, 1.03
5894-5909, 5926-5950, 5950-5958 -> -0.2 angstrom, 1.01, 0.946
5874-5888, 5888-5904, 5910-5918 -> 0.9 angstrom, 0.956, 1.07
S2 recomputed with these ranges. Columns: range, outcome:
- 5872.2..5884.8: 0.985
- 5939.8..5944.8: 0.93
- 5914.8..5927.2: 1.02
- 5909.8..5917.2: 1.07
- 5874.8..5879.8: 1.02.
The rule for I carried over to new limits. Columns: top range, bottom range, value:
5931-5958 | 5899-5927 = 0.91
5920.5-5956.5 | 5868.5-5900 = 1.02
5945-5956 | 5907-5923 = 0.88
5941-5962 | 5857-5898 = 0.96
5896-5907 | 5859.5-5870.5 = 1.00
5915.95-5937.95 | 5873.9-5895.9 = 1.08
